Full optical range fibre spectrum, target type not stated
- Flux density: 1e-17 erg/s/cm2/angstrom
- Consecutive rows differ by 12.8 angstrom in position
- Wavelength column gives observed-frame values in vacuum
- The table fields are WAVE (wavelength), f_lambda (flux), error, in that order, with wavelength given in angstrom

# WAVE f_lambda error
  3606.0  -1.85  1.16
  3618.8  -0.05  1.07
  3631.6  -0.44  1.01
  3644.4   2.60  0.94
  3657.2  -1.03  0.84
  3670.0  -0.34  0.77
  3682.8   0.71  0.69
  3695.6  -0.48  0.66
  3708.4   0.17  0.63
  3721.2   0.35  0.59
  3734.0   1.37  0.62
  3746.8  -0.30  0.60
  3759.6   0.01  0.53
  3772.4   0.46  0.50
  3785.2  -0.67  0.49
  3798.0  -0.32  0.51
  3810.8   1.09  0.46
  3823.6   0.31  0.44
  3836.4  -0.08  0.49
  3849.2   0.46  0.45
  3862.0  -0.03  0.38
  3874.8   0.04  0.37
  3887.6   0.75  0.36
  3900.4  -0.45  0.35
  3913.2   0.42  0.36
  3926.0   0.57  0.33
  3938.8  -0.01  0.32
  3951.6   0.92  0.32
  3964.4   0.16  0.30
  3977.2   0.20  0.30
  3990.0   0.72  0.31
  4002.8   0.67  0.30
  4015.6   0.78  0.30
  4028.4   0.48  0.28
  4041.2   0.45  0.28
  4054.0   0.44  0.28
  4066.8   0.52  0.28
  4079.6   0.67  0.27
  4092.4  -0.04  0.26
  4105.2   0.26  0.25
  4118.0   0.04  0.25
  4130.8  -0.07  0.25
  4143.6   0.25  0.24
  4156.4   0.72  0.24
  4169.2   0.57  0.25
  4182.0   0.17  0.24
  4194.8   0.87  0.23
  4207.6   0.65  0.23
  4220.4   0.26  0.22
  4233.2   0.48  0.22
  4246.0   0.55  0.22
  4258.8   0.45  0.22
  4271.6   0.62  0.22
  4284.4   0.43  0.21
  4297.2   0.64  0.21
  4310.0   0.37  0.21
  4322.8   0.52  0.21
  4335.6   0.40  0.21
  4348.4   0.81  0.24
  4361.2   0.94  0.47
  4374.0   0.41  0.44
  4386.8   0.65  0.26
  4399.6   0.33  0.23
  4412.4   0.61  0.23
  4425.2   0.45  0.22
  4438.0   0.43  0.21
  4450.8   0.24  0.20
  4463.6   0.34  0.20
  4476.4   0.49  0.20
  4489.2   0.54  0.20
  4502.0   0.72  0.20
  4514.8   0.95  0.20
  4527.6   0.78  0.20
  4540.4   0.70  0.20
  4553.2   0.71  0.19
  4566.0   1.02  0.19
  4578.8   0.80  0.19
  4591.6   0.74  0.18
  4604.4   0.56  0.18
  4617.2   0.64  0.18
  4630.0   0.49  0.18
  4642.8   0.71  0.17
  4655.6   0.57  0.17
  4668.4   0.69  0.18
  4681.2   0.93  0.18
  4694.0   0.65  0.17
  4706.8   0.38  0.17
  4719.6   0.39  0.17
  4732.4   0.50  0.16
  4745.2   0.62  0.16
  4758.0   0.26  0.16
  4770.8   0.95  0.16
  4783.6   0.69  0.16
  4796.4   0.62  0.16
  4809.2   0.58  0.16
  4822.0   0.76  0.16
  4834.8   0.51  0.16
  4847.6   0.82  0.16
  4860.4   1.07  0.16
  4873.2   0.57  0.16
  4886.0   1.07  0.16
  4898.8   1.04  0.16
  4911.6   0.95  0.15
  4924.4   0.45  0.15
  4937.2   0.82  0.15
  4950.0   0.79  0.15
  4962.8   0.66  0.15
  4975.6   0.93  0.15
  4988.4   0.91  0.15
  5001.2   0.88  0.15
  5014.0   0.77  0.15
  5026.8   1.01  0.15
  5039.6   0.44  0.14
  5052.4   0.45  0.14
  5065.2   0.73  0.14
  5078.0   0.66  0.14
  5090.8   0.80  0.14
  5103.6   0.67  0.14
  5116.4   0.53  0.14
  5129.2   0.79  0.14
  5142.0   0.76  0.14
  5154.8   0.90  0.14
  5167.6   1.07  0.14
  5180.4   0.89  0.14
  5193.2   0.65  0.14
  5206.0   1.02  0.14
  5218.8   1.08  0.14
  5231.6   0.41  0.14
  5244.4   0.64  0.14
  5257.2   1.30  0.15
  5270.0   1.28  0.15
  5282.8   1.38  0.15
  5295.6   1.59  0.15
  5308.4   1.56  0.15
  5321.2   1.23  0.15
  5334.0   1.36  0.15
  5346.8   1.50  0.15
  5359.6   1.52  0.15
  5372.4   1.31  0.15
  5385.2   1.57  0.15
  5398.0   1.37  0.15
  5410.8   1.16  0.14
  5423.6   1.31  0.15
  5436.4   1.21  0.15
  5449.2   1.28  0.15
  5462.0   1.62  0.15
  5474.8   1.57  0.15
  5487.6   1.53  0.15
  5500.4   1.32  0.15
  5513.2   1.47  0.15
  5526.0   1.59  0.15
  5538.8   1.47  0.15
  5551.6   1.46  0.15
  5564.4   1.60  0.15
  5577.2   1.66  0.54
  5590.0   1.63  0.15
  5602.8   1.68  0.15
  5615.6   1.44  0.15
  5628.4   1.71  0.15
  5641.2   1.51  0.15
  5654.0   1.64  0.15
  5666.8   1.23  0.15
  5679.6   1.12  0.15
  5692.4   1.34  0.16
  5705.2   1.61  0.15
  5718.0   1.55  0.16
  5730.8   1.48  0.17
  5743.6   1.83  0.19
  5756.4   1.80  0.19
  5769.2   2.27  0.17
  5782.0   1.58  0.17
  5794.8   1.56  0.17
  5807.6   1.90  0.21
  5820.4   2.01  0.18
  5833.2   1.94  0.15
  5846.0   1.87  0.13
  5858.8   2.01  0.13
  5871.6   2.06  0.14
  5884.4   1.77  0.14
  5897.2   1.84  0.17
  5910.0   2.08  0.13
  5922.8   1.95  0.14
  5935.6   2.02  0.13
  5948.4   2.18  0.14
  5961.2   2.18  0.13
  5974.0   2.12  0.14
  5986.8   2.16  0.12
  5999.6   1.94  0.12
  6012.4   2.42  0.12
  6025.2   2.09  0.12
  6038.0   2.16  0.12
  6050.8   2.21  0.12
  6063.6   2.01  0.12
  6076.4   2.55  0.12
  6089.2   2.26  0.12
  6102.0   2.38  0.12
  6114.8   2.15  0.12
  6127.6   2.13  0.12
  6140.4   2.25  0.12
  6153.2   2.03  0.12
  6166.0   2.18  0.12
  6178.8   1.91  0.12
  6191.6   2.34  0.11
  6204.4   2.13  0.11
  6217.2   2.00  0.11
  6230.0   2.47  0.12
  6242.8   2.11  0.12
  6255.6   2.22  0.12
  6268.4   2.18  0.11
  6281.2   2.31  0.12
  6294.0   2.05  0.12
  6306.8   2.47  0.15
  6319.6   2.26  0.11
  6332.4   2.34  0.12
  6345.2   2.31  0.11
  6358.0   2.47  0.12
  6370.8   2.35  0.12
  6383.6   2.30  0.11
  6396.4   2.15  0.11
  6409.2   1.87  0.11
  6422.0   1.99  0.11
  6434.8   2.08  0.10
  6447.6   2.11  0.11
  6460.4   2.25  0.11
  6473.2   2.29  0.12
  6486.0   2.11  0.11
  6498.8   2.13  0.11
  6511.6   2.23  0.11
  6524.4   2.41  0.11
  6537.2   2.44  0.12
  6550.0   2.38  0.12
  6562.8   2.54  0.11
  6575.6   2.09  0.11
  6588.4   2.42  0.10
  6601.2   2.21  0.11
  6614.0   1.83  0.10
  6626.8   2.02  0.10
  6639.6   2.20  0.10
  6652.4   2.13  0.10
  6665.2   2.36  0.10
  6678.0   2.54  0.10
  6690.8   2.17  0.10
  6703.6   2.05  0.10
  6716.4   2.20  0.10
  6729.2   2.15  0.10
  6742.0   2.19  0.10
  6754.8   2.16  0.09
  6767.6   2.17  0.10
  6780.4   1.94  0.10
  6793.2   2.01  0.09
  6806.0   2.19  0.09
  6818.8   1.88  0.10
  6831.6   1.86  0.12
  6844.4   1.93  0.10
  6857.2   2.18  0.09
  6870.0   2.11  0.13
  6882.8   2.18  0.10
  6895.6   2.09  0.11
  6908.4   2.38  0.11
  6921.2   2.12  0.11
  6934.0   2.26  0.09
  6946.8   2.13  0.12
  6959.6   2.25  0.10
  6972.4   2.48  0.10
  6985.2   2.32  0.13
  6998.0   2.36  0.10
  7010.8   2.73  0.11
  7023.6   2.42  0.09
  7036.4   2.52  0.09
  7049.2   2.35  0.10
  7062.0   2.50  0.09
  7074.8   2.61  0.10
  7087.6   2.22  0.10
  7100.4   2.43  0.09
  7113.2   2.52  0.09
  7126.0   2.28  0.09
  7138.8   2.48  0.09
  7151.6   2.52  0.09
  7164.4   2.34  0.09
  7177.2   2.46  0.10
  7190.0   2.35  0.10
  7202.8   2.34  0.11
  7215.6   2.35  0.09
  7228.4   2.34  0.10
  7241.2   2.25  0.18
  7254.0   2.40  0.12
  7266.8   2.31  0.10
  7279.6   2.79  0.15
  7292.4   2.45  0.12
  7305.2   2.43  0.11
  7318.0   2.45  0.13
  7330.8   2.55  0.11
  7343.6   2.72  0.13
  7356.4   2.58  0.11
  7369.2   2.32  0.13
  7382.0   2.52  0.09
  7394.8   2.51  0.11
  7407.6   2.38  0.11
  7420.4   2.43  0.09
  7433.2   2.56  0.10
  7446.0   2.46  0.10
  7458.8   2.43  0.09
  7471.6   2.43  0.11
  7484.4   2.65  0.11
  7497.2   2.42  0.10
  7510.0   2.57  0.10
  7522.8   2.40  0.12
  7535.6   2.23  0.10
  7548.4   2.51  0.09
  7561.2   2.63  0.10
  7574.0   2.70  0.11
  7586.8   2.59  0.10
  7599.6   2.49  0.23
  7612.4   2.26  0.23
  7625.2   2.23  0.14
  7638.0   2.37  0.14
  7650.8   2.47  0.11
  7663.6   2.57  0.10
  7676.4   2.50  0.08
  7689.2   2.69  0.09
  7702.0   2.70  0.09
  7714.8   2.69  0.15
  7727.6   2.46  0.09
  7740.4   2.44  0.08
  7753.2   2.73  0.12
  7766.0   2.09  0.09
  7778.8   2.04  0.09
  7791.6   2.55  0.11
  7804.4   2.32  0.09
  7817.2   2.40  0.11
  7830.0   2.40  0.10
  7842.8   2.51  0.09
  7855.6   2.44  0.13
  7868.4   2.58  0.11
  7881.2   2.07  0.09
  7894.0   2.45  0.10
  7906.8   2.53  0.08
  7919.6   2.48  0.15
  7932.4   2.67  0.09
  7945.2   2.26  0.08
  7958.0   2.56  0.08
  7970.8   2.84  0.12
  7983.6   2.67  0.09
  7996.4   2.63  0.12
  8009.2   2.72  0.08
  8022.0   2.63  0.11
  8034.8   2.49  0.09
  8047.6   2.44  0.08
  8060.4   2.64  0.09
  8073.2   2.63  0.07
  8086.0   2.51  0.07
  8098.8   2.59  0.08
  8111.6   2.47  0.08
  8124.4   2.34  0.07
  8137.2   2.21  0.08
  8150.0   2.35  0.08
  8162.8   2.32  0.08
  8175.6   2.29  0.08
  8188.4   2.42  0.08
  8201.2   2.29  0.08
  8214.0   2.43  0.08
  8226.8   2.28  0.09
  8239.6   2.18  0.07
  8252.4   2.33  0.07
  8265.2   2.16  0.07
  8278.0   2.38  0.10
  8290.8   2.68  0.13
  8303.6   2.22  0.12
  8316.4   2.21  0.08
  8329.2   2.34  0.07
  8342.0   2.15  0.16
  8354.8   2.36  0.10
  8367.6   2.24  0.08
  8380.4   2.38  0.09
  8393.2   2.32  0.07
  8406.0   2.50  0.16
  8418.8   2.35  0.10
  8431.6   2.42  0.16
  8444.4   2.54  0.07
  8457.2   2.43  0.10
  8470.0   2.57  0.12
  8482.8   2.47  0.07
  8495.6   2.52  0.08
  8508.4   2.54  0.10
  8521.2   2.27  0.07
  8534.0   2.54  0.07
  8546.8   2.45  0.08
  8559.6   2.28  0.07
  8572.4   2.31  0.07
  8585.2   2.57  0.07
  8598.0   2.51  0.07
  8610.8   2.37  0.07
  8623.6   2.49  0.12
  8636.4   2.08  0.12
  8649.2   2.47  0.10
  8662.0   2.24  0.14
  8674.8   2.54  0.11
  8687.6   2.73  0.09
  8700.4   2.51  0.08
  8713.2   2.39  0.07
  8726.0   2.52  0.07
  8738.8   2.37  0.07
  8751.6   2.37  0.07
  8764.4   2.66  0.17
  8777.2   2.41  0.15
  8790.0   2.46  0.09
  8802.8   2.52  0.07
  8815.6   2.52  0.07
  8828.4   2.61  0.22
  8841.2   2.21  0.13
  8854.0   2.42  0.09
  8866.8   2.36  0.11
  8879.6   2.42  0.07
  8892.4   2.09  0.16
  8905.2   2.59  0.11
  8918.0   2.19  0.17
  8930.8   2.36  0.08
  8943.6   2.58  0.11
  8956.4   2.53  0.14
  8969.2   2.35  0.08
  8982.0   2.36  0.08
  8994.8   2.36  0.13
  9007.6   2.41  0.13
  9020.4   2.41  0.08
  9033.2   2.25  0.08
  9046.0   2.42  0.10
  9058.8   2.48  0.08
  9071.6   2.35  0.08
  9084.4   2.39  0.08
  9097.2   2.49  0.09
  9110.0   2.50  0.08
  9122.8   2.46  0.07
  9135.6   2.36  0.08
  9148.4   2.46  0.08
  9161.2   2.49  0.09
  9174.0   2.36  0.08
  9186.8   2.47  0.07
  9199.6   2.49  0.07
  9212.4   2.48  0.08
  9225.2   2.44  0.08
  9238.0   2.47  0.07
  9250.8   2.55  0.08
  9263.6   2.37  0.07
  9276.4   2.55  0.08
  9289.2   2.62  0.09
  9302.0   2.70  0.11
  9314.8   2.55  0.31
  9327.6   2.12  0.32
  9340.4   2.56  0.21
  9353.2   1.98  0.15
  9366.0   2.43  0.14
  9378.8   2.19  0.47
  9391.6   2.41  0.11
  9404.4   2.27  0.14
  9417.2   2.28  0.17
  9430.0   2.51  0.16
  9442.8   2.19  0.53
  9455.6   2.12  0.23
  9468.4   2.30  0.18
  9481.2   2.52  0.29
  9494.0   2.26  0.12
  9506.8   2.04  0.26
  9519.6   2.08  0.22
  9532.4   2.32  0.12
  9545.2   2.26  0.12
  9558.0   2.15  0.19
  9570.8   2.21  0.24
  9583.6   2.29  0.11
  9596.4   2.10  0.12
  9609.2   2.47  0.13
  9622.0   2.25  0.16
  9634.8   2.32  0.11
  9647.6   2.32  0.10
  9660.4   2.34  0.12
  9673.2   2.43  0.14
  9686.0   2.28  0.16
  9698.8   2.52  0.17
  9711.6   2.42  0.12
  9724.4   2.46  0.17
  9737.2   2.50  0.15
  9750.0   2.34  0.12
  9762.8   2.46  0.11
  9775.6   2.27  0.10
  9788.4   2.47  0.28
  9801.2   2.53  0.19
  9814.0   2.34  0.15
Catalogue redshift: 0.319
